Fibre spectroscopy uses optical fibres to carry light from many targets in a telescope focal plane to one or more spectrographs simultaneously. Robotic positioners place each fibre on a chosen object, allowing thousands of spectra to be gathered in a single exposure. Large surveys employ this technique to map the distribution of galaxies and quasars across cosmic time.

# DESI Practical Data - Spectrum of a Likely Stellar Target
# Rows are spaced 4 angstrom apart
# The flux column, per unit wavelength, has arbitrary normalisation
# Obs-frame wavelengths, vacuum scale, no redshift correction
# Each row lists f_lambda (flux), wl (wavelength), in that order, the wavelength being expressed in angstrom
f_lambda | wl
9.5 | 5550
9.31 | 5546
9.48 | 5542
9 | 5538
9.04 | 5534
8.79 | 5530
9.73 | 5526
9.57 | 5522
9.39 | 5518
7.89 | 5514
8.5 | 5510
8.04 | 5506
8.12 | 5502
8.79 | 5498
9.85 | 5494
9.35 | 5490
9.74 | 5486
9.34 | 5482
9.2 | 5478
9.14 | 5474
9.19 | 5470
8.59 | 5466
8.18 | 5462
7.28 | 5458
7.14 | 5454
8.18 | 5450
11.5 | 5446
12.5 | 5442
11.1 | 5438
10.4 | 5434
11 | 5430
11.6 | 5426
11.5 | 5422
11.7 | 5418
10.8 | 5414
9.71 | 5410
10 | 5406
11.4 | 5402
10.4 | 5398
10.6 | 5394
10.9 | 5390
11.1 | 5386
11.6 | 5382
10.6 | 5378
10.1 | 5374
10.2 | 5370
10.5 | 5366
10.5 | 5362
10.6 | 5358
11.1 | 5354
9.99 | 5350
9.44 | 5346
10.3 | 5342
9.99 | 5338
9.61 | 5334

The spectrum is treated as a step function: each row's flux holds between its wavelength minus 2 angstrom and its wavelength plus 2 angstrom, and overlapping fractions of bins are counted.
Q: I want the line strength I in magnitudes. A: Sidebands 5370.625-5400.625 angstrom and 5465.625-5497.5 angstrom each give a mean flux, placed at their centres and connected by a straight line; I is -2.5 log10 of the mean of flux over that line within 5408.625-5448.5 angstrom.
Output -0.11 mag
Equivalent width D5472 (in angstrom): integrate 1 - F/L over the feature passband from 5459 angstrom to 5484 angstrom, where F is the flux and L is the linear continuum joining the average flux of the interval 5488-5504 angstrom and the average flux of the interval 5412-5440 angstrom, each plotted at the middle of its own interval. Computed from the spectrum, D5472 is 2.3 angstrom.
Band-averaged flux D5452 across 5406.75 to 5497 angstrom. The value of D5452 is 9.85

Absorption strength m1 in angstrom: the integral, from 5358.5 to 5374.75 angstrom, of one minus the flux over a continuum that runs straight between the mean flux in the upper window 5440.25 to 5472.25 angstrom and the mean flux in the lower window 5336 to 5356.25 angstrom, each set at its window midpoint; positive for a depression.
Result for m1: -0.7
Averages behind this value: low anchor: 10.2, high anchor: 9.04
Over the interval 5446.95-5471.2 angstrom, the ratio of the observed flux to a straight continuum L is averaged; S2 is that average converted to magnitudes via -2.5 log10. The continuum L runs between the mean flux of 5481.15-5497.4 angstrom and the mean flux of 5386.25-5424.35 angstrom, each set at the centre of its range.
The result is 0.21 mag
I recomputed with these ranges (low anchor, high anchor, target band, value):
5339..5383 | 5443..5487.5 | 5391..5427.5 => -0.12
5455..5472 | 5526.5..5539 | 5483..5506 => -0.06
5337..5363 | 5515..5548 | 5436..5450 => -0.15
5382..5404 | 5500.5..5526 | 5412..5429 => -0.09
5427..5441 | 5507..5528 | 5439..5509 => 0.11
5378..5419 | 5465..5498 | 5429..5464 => 0.03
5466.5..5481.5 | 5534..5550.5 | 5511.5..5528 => 0.01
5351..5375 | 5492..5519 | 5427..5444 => -0.18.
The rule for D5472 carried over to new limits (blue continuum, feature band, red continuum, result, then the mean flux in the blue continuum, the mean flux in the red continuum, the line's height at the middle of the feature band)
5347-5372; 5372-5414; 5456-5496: -2.63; 10.4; 8.99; 10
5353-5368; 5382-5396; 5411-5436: -0.15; 10.6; 11.1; 10.9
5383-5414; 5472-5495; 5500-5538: -0.21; 10.6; 8.8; 9.34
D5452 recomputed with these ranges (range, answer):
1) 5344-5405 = 10.6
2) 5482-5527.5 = 9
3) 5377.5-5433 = 10.9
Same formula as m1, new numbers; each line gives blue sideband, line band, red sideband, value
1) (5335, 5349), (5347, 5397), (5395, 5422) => -1.70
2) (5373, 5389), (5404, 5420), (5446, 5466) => -1.31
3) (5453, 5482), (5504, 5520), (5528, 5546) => 0.78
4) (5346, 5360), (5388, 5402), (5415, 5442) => 0.20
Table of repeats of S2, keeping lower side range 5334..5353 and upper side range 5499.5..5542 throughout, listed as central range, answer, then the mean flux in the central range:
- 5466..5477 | 0.01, 9.06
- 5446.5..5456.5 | 0.13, 8.22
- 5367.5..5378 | -0.05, 10.3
